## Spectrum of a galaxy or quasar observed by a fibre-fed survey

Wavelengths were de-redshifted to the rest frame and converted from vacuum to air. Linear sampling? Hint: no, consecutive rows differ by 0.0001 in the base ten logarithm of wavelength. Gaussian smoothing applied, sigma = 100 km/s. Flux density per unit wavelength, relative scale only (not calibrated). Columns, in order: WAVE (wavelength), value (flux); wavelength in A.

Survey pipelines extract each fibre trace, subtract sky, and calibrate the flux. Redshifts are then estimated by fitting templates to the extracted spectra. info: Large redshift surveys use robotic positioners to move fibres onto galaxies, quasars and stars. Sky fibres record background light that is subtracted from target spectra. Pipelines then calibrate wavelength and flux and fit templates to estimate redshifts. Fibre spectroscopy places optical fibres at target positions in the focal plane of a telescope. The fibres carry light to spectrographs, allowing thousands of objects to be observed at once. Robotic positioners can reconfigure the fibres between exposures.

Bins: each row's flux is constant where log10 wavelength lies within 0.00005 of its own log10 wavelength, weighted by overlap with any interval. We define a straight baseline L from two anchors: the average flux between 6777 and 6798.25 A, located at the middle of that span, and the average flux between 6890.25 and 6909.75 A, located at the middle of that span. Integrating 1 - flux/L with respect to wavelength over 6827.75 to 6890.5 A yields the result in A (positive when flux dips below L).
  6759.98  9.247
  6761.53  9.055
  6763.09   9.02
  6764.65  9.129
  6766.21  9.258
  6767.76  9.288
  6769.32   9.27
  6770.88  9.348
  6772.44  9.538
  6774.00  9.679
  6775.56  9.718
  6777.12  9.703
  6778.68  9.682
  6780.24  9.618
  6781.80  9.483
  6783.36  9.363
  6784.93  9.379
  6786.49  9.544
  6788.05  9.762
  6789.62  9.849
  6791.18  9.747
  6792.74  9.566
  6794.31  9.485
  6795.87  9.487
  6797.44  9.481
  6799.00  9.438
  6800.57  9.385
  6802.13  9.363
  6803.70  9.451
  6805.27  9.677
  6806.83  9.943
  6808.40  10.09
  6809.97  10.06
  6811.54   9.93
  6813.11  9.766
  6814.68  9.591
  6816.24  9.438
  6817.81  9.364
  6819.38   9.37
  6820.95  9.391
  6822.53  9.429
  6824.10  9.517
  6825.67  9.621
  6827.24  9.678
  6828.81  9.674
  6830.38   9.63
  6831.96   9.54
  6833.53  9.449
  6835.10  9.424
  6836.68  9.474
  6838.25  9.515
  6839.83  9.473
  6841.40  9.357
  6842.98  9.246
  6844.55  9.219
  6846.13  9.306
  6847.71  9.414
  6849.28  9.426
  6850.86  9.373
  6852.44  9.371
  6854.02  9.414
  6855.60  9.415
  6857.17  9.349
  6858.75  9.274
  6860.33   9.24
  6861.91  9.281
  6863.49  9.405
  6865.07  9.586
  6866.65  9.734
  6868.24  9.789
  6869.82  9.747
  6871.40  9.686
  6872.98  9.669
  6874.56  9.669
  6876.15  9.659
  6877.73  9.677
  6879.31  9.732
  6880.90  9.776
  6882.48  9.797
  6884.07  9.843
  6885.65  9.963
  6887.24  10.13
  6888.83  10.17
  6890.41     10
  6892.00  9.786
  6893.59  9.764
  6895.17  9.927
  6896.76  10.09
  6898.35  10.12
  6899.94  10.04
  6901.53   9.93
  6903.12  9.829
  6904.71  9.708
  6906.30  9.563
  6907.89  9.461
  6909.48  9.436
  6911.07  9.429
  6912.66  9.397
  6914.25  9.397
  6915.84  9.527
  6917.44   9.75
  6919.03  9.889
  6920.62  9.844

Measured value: 1.1 A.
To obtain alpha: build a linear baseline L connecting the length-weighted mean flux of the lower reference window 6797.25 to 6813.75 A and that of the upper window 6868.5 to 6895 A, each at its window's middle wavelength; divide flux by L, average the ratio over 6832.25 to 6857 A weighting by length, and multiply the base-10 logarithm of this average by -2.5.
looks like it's 0.041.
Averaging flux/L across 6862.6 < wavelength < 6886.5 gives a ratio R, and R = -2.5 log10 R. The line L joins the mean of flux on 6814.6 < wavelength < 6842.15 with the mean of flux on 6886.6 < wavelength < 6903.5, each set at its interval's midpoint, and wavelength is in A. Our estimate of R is 0.013 mag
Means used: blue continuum 9.5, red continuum 9.98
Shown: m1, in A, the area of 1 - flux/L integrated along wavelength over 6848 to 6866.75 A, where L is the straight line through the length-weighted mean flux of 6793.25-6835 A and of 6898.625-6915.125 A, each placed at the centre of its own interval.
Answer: 0.4 A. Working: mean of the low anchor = 9.58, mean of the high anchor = 9.64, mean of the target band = 9.4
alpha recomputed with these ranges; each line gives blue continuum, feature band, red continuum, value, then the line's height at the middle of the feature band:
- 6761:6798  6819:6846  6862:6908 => 0.020 mag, 9.64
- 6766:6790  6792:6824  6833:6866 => -0.013 mag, 9.47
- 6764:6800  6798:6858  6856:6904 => 0.013 mag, 9.63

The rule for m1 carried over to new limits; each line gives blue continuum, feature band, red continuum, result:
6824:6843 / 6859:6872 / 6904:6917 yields 0.0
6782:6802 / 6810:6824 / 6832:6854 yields -0.1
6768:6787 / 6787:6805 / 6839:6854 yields -0.1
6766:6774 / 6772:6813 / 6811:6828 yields -0.8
